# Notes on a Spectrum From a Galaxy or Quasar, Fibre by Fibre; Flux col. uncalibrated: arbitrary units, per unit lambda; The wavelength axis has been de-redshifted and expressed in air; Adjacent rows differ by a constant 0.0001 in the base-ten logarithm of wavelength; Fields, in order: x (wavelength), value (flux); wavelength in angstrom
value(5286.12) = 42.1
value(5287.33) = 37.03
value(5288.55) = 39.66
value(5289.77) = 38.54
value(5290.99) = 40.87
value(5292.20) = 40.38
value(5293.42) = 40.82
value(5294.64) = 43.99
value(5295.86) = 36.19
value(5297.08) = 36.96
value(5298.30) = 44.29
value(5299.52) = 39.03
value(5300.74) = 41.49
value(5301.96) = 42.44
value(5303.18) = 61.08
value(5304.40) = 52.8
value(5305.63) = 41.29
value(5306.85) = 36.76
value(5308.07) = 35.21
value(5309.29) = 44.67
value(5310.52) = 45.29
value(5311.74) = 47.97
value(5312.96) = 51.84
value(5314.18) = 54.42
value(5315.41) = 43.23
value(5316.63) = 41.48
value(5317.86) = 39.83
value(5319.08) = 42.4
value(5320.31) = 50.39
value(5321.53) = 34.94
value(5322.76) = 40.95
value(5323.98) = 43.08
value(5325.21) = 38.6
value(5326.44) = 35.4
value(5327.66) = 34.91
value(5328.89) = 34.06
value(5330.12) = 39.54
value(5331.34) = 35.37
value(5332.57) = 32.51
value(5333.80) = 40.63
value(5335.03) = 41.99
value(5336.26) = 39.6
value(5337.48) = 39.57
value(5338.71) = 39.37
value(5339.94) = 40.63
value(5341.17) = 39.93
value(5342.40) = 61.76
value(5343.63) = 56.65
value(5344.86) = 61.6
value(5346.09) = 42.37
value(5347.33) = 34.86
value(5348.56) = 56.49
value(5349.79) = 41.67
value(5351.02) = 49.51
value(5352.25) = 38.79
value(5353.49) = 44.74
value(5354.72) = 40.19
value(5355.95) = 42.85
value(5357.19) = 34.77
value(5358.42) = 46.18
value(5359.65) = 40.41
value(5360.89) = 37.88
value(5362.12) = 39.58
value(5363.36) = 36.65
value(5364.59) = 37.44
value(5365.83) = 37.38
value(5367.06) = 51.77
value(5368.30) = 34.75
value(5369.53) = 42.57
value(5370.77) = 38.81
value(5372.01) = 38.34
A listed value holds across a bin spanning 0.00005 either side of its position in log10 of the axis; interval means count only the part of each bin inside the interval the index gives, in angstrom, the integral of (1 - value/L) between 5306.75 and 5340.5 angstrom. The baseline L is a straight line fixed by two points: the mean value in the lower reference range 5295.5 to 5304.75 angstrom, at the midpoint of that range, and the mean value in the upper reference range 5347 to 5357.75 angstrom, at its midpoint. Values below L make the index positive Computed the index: 2.1 angstrom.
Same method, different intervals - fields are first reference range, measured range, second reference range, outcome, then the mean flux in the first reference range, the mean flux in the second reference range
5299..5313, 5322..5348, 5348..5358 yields 1.4 angstrom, 44.7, 43.6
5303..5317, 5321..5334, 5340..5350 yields 2.8 angstrom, 46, 49.2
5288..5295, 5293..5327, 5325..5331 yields -4.2 angstrom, 40.6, 36.3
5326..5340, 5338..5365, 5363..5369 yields -3.5 angstrom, 37.7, 39.8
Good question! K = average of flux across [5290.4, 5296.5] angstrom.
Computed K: 40.5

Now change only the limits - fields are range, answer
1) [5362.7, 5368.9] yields 39.6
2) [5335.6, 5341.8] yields 39.9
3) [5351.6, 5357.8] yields 40.3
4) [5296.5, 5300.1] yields 40.1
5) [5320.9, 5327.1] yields 38.6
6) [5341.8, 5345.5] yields 59.9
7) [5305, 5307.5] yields 38.9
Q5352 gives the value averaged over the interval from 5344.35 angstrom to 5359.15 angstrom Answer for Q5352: 44.3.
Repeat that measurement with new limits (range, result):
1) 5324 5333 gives 36.3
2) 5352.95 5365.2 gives 40.1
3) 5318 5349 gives 42.2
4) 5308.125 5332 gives 41.8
